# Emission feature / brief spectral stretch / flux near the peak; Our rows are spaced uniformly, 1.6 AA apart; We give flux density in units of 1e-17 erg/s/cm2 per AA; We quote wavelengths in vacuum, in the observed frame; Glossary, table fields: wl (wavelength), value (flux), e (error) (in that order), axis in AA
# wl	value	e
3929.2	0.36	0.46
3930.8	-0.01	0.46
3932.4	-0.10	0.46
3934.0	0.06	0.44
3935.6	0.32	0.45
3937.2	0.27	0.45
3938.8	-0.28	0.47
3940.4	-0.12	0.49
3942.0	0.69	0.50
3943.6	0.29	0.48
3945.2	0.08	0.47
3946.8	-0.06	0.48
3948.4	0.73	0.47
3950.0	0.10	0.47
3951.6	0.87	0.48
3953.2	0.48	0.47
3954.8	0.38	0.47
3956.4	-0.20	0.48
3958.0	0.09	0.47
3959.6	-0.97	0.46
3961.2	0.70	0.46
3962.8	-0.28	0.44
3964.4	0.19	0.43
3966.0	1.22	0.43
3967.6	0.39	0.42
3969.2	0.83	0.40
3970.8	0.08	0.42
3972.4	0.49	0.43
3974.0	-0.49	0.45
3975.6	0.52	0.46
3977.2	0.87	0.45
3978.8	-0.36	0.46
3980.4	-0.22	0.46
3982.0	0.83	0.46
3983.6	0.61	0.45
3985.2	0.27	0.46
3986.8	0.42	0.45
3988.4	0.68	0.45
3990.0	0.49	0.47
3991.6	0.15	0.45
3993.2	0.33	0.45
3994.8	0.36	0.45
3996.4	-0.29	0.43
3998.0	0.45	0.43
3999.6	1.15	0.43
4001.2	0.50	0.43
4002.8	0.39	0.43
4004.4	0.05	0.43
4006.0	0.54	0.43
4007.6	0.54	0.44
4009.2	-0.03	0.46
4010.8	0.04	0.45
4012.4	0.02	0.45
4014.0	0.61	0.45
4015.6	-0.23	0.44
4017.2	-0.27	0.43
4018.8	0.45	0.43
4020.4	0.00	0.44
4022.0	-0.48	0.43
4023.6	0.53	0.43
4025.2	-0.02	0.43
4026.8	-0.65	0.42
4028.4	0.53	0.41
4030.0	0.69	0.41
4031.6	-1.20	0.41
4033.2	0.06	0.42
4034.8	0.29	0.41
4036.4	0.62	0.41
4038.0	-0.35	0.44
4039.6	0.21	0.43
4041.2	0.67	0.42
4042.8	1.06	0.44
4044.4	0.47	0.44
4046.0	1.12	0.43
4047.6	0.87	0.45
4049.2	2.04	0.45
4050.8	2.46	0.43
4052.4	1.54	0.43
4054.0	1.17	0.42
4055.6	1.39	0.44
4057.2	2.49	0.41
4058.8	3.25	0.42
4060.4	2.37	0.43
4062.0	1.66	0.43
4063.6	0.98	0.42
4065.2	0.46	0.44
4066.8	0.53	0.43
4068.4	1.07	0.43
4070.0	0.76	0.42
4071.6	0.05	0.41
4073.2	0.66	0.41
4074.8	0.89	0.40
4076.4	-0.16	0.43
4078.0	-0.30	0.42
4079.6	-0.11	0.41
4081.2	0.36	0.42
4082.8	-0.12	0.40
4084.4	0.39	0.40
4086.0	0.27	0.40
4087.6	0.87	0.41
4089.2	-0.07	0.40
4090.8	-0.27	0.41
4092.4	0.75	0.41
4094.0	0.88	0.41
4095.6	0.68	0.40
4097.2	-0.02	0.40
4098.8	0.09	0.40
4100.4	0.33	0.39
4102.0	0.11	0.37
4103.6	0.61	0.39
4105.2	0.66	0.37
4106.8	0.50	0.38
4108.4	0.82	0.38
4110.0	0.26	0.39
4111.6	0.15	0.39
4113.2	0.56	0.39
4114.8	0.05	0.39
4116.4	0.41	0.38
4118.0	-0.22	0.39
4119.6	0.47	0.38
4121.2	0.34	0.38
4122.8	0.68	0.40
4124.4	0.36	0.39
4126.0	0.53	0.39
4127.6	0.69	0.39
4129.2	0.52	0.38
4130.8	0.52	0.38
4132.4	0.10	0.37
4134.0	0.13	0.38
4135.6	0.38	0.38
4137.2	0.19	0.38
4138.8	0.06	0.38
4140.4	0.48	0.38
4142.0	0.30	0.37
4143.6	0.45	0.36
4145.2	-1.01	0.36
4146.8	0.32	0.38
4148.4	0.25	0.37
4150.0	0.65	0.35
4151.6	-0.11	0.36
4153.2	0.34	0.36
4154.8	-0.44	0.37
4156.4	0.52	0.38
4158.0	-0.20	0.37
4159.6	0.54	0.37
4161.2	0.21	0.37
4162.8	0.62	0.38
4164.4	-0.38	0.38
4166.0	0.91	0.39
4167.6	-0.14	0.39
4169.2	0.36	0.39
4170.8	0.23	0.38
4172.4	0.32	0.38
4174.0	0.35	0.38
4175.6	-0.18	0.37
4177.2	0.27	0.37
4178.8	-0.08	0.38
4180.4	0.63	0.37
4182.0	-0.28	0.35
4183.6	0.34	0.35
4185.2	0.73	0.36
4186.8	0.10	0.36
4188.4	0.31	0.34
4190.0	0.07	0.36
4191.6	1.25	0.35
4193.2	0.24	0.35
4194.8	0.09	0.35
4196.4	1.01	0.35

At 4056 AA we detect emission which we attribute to Lyman alpha 1216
